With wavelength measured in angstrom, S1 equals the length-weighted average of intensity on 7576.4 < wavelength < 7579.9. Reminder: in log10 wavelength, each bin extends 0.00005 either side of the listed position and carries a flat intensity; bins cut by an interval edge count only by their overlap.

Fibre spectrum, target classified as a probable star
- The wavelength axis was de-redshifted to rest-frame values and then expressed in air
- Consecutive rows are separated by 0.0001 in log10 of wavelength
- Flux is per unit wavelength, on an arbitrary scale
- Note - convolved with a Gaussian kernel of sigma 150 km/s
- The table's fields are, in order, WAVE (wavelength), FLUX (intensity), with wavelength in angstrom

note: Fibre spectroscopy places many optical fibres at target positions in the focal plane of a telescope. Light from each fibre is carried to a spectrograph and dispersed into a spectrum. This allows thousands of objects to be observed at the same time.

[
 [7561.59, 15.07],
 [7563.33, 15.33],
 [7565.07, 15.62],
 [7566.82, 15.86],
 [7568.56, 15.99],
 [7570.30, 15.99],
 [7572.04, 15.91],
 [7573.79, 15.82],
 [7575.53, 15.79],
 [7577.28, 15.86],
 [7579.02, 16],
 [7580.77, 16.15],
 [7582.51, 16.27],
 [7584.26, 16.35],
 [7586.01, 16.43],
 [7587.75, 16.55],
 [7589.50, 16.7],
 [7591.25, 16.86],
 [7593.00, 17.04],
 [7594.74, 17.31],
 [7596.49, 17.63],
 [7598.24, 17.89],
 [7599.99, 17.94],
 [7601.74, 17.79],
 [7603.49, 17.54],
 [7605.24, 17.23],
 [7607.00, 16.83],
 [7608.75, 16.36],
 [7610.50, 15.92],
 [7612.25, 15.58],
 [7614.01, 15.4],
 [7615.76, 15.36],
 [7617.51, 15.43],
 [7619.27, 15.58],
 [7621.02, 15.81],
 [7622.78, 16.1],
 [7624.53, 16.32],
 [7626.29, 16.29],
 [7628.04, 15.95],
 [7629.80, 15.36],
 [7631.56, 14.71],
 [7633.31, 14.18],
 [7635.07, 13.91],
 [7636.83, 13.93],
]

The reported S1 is 15.9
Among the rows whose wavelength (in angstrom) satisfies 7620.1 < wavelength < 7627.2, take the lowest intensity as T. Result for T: 15.81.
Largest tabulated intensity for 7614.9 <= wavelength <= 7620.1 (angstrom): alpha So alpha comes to 15.58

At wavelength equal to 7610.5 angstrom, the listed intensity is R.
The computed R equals 15.92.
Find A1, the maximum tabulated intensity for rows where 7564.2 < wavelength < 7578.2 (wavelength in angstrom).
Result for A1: 15.99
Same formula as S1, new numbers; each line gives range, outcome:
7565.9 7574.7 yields 15.9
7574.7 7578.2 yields 15.8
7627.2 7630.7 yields 15.6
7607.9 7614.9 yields 15.8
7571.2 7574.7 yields 15.9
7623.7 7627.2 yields 16.3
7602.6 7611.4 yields 16.8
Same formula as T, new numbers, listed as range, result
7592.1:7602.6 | 17.04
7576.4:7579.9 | 15.86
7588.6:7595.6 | 16.7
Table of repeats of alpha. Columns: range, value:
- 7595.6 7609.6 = 17.94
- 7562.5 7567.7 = 15.86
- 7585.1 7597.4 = 17.63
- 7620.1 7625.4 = 16.32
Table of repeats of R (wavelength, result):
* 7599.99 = 17.94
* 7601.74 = 17.79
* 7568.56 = 15.99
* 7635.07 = 13.91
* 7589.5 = 16.7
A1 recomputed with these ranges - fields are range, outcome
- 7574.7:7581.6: 16.15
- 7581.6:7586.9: 16.43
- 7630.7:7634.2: 14.71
